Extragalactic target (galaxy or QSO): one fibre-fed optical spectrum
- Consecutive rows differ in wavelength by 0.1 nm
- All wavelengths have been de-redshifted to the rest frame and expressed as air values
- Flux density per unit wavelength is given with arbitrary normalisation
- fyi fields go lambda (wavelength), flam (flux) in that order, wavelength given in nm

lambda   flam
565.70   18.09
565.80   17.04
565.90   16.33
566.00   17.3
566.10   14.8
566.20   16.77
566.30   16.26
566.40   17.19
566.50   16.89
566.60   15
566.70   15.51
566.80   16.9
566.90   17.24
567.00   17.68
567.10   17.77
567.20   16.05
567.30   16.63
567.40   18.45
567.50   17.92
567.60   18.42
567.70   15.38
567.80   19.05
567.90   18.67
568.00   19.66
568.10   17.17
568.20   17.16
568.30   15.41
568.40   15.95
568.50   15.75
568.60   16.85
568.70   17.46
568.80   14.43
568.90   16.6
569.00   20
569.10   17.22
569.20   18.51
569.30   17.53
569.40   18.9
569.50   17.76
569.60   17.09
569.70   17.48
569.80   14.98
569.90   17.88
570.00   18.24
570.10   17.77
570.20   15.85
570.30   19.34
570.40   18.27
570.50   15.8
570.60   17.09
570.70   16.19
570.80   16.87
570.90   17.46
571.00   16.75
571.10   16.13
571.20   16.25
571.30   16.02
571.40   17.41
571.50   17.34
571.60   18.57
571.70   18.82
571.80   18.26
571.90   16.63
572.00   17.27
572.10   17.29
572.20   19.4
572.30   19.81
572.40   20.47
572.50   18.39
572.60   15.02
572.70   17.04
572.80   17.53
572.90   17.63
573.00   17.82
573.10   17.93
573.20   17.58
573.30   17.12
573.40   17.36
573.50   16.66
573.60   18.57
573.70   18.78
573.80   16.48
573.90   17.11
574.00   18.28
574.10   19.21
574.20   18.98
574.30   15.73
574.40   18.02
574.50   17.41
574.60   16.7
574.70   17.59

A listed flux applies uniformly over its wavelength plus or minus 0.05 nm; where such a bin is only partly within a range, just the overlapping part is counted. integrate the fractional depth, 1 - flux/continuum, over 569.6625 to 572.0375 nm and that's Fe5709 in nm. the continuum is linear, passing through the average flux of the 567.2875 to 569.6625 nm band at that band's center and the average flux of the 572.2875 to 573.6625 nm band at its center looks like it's 0.05 nm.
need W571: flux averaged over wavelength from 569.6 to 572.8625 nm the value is 17.4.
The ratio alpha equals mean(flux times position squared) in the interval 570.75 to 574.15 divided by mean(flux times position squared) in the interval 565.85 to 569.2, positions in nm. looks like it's 1.06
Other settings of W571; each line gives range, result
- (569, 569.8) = 17.7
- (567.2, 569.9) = 17.3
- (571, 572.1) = 17.2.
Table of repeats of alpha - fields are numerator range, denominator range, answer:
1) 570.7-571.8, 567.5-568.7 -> 1.01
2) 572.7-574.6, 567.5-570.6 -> 1.03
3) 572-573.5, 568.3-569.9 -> 1.06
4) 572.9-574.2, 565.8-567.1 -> 1.10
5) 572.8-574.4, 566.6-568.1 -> 1.04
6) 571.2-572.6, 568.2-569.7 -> 1.06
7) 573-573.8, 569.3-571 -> 1.03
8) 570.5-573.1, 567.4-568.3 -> 0.99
